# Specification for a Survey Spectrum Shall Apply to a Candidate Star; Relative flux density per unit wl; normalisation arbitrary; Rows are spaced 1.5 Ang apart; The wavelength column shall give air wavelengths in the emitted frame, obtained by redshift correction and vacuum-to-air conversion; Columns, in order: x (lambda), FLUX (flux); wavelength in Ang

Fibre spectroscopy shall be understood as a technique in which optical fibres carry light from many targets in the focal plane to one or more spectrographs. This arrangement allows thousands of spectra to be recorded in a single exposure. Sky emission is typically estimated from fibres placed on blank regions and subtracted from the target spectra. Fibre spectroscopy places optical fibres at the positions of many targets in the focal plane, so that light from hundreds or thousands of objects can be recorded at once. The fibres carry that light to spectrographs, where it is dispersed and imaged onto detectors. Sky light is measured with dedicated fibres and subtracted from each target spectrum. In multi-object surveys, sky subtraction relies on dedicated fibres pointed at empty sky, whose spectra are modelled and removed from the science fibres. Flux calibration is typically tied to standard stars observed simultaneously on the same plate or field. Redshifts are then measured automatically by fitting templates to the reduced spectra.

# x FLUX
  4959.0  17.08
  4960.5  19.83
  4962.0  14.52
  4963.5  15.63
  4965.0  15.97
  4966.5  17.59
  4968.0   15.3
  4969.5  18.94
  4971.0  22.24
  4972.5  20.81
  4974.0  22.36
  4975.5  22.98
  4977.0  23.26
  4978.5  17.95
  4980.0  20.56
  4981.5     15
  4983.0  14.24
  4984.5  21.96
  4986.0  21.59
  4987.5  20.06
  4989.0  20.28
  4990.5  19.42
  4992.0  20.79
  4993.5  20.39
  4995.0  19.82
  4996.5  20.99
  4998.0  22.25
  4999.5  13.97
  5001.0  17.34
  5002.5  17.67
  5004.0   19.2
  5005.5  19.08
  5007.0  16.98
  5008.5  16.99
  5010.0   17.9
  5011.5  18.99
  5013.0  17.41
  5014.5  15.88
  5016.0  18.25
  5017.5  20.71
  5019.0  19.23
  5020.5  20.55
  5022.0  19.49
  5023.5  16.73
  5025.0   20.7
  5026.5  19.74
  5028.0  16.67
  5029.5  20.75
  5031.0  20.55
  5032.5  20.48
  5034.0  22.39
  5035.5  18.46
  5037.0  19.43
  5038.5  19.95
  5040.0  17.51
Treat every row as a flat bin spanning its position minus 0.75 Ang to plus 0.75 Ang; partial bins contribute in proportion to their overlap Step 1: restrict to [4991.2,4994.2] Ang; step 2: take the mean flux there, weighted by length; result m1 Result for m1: 20.6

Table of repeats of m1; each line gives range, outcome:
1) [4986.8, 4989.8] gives 20.2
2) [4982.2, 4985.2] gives 18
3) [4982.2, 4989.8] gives 19.6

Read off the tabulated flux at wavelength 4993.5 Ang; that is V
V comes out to 20.39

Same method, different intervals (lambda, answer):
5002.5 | 17.67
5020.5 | 20.55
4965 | 15.97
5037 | 19.43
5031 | 20.55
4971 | 22.24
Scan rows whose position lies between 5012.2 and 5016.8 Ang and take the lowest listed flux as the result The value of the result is 15.88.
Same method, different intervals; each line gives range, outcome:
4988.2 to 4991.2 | 19.42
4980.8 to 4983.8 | 14.24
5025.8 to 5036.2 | 16.67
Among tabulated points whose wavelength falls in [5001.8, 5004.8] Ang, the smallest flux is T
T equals 17.67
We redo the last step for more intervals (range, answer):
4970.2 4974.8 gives 20.81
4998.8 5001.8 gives 13.97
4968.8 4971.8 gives 18.94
